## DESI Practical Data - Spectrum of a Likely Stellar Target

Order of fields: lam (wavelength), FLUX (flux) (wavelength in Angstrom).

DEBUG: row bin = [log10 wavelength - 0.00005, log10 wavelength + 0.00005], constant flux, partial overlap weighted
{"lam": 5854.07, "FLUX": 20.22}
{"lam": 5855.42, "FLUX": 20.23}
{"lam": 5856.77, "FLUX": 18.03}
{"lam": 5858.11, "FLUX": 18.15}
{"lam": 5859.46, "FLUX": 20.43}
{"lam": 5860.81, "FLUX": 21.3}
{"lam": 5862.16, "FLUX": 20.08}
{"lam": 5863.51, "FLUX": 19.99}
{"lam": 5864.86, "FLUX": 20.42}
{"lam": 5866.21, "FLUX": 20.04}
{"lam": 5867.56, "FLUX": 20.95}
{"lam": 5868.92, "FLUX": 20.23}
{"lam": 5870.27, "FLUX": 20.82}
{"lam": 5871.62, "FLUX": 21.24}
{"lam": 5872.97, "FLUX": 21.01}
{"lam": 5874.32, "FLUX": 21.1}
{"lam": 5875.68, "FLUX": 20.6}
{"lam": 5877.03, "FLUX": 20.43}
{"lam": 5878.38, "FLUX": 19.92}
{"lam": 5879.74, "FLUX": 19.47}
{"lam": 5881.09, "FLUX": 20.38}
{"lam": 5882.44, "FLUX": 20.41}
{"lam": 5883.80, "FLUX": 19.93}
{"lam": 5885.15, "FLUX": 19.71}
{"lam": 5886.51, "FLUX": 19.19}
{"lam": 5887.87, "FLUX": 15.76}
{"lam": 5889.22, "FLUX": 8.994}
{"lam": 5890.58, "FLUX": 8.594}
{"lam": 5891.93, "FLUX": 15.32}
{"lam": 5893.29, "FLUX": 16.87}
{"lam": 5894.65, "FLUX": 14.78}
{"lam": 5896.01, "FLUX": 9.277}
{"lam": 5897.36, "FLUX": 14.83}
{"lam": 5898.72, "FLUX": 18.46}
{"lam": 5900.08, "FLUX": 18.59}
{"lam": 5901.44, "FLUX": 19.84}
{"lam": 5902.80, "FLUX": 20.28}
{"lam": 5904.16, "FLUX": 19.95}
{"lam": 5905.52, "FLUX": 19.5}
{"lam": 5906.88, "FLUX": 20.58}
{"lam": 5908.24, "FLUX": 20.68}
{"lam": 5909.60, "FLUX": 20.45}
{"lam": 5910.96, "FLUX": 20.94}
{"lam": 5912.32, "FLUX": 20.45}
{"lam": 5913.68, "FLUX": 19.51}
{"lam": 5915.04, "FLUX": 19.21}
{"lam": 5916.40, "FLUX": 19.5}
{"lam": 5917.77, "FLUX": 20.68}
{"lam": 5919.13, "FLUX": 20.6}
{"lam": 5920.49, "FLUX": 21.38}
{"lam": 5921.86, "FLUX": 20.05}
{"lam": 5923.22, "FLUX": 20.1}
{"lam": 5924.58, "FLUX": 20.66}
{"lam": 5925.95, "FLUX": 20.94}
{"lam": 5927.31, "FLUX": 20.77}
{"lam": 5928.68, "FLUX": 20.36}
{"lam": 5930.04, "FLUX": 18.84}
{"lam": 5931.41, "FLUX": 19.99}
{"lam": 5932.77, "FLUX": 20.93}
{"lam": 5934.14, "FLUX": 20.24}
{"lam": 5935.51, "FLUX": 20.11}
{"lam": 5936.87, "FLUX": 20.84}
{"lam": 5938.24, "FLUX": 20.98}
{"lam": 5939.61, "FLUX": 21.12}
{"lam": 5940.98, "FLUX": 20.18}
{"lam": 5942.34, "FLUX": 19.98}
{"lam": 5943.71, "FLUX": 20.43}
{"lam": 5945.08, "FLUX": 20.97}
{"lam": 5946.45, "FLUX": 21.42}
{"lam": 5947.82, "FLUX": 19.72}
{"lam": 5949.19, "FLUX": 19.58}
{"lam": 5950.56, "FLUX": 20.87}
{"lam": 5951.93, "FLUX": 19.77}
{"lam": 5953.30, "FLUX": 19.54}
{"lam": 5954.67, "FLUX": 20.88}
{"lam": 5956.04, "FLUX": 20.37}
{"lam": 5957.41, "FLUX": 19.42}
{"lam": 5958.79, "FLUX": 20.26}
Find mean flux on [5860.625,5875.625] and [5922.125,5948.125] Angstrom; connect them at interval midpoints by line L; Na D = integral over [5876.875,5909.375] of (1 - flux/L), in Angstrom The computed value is 4.7 Angstrom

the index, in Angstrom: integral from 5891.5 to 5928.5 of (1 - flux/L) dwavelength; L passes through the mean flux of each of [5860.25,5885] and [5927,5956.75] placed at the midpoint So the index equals 2.4 Angstrom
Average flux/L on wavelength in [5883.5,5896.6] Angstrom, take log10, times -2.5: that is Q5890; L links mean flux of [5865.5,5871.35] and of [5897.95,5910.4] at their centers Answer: 0.34 mag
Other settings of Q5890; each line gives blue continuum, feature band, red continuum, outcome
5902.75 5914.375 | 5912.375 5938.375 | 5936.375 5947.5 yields 0.010 mag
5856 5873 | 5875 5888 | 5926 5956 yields 0.027 mag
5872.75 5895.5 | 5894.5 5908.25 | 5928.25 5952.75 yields 0.038 mag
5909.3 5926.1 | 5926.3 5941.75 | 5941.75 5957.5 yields -0.006 mag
